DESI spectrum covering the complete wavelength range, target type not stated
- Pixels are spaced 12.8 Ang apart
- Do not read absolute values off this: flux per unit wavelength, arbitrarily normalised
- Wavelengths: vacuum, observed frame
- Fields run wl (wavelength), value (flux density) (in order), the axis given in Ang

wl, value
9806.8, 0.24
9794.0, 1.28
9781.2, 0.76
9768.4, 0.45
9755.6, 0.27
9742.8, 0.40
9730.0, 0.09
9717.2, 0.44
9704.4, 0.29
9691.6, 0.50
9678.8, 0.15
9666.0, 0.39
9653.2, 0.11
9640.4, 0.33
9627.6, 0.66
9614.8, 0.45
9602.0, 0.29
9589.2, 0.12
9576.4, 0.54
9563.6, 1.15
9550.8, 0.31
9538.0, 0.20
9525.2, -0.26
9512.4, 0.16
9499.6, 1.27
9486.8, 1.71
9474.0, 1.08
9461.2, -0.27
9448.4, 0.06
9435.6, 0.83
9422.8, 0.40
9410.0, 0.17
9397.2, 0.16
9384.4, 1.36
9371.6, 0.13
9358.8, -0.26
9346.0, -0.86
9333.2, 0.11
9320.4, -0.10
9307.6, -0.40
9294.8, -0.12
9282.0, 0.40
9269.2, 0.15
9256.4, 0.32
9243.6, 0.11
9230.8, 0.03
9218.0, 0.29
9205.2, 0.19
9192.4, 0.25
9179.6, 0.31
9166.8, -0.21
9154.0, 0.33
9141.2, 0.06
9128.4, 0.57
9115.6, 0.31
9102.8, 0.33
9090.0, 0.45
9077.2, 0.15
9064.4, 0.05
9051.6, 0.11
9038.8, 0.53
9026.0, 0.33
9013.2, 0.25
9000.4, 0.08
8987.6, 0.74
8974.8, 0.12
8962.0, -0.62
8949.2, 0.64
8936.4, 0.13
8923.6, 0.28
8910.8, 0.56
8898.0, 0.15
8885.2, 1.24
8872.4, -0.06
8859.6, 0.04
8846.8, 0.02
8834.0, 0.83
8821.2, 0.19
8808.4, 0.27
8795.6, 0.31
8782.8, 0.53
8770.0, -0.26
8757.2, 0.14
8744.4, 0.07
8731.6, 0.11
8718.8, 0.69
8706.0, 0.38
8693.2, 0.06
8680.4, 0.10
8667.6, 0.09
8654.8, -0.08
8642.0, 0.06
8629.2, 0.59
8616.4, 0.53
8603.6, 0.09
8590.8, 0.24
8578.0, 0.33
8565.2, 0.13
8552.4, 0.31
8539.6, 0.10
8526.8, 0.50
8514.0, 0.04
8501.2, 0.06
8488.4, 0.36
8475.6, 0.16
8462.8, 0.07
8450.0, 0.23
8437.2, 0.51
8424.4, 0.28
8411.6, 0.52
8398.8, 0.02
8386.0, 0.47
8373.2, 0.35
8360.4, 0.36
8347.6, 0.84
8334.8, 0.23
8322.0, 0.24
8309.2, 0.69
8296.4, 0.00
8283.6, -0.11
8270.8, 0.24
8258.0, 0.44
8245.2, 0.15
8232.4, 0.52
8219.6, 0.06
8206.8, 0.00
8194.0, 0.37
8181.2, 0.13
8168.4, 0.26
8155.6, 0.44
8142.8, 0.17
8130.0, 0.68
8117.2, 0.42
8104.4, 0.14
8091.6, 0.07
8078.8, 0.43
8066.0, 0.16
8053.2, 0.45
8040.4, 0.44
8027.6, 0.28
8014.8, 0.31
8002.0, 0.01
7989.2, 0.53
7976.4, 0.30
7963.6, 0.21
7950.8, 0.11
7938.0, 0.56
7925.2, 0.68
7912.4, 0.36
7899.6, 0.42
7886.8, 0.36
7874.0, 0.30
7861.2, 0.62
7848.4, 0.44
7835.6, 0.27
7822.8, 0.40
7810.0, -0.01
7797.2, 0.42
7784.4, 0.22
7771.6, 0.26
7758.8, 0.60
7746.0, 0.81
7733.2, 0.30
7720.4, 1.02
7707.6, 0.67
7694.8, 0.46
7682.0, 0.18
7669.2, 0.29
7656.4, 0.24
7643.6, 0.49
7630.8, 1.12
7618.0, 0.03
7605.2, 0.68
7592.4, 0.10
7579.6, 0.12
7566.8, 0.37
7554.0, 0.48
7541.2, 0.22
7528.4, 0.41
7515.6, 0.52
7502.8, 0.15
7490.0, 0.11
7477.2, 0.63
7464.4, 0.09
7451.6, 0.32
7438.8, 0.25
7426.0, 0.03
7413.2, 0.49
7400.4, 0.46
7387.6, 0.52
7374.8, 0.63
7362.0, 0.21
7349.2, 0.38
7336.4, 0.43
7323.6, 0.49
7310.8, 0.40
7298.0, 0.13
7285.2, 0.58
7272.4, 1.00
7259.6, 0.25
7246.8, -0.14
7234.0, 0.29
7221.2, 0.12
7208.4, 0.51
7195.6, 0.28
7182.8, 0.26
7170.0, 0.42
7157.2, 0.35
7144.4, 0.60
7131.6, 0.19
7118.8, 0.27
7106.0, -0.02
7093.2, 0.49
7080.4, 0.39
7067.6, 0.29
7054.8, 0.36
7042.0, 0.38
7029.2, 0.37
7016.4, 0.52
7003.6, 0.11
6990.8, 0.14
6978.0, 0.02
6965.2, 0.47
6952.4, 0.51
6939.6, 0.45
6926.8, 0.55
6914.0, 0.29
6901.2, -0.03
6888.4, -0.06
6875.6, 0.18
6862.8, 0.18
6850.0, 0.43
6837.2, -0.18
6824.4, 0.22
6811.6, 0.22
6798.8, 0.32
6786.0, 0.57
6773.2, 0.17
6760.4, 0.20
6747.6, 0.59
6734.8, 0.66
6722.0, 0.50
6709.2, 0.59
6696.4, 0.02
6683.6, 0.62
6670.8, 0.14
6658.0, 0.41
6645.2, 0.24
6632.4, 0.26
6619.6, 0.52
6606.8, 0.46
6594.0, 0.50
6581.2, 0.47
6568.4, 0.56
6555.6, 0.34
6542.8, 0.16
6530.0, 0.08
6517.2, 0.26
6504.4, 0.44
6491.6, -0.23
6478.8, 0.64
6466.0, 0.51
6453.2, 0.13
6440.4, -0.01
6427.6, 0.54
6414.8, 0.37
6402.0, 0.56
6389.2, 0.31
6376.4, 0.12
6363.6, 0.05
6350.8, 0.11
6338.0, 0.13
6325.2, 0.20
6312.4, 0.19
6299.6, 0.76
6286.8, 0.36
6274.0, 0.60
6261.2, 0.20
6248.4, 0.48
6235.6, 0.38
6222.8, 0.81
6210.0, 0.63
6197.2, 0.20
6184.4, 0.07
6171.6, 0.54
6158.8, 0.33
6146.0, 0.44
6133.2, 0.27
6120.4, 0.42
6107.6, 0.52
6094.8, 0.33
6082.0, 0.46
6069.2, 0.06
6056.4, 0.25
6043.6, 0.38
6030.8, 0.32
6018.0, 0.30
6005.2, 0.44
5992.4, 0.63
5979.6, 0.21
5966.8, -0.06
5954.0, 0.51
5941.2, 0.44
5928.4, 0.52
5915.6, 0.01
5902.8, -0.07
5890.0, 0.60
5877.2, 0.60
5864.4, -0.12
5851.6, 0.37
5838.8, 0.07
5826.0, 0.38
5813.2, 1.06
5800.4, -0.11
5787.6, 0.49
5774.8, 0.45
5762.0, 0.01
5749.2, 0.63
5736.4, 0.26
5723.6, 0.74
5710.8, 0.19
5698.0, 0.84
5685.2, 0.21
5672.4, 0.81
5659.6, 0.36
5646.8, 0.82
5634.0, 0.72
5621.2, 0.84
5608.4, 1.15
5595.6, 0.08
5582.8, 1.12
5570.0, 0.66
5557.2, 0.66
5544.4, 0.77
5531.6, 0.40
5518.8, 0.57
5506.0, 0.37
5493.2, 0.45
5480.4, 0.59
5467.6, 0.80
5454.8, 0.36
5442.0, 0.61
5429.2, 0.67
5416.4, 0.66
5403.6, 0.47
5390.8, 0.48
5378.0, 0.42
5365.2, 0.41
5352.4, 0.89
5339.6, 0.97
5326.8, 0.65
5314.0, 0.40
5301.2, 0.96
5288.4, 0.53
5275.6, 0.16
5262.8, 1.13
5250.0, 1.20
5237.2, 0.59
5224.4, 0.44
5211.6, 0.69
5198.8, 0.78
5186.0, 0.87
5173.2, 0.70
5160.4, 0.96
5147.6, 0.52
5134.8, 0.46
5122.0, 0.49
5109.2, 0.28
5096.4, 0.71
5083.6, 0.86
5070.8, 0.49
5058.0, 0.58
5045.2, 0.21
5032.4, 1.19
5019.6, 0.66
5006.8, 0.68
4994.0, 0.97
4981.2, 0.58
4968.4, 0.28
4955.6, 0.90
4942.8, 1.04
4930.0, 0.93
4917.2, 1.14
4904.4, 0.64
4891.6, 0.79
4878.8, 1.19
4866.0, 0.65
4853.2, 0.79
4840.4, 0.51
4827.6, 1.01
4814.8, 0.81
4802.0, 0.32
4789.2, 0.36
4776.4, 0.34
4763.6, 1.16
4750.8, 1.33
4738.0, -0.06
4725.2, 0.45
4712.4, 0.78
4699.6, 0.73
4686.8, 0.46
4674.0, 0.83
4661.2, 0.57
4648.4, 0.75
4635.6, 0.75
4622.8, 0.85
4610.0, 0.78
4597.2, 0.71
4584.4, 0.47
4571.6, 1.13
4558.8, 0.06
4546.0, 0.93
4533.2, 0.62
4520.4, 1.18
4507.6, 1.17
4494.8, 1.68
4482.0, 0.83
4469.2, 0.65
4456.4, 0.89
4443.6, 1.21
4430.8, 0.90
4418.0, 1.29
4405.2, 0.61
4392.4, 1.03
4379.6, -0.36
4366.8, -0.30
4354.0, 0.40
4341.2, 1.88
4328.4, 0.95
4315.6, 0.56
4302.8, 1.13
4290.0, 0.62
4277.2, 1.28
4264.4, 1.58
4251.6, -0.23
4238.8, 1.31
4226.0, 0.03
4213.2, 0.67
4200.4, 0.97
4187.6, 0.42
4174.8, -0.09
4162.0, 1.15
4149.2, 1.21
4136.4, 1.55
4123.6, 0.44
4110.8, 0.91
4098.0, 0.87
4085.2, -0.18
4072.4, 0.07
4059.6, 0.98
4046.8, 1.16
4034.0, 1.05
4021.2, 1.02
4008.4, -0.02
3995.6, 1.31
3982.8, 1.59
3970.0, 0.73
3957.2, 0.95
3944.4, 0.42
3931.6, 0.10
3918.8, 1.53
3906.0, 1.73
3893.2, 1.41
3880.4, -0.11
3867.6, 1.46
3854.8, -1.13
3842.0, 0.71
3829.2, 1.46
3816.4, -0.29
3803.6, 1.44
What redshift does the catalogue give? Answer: 1.544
